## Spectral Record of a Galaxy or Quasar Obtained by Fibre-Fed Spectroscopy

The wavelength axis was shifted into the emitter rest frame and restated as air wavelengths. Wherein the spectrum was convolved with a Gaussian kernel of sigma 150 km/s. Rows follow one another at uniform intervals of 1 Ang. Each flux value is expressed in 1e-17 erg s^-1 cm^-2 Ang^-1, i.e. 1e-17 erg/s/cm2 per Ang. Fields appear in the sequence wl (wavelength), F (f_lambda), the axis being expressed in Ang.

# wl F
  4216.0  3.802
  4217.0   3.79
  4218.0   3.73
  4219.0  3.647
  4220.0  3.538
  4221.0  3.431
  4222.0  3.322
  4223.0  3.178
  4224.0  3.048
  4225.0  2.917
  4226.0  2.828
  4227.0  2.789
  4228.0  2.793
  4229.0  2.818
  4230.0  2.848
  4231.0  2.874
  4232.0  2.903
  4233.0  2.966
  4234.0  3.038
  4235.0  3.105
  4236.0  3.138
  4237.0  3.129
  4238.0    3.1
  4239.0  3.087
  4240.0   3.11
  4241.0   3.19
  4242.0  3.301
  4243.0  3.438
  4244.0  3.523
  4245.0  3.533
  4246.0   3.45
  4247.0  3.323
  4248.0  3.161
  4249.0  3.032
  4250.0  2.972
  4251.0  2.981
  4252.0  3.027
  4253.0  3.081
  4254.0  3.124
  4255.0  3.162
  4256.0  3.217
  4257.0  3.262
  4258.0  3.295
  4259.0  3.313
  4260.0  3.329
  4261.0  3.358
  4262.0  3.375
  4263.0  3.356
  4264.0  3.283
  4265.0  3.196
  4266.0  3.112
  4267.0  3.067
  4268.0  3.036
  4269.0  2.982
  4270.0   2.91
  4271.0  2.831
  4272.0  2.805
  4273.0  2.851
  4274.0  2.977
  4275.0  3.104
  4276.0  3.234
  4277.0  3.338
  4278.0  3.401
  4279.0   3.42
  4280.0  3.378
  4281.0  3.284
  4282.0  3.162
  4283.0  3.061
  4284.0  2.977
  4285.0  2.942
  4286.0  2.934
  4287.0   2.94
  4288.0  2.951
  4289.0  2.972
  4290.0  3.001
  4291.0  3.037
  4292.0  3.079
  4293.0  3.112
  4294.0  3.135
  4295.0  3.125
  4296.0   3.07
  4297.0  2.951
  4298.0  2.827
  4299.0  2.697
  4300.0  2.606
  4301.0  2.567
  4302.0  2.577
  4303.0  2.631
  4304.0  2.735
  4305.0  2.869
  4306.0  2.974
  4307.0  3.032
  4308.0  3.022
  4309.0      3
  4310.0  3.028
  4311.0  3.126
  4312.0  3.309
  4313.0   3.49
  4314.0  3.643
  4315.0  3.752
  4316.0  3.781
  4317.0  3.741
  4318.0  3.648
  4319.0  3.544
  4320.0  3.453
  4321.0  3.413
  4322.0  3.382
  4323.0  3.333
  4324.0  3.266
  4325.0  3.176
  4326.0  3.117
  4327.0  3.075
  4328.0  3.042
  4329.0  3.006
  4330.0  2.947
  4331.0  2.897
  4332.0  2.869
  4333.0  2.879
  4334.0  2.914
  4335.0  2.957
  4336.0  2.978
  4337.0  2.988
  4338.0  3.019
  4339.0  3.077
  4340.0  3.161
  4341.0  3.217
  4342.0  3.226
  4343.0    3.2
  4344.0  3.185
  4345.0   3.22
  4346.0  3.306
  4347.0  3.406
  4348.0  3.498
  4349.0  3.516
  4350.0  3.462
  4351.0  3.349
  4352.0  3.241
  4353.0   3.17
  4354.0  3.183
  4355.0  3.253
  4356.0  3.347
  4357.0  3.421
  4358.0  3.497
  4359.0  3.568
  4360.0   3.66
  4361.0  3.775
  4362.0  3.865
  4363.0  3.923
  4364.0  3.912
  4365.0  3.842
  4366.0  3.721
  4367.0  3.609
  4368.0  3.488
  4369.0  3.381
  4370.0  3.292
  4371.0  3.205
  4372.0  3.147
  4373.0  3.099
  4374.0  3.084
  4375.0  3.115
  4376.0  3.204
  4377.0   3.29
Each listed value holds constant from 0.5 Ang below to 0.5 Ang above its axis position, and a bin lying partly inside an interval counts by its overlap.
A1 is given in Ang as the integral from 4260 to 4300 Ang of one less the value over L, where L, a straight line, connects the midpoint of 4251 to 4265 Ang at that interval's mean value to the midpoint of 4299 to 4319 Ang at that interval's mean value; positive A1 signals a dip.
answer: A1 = 1.4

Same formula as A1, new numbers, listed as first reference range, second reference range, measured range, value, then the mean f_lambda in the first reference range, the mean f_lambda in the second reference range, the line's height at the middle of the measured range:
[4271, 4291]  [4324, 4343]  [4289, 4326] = -0.95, 3.08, 3.04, 3.06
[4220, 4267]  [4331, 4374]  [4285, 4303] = 1.80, 3.15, 3.33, 3.23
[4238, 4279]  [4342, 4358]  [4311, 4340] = 0.40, 3.18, 3.32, 3.28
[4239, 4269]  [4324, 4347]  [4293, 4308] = 1.35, 3.22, 3.08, 3.14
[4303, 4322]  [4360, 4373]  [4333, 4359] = 1.80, 3.29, 3.58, 3.47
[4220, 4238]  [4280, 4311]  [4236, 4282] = -2.99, 3.02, 2.95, 2.99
